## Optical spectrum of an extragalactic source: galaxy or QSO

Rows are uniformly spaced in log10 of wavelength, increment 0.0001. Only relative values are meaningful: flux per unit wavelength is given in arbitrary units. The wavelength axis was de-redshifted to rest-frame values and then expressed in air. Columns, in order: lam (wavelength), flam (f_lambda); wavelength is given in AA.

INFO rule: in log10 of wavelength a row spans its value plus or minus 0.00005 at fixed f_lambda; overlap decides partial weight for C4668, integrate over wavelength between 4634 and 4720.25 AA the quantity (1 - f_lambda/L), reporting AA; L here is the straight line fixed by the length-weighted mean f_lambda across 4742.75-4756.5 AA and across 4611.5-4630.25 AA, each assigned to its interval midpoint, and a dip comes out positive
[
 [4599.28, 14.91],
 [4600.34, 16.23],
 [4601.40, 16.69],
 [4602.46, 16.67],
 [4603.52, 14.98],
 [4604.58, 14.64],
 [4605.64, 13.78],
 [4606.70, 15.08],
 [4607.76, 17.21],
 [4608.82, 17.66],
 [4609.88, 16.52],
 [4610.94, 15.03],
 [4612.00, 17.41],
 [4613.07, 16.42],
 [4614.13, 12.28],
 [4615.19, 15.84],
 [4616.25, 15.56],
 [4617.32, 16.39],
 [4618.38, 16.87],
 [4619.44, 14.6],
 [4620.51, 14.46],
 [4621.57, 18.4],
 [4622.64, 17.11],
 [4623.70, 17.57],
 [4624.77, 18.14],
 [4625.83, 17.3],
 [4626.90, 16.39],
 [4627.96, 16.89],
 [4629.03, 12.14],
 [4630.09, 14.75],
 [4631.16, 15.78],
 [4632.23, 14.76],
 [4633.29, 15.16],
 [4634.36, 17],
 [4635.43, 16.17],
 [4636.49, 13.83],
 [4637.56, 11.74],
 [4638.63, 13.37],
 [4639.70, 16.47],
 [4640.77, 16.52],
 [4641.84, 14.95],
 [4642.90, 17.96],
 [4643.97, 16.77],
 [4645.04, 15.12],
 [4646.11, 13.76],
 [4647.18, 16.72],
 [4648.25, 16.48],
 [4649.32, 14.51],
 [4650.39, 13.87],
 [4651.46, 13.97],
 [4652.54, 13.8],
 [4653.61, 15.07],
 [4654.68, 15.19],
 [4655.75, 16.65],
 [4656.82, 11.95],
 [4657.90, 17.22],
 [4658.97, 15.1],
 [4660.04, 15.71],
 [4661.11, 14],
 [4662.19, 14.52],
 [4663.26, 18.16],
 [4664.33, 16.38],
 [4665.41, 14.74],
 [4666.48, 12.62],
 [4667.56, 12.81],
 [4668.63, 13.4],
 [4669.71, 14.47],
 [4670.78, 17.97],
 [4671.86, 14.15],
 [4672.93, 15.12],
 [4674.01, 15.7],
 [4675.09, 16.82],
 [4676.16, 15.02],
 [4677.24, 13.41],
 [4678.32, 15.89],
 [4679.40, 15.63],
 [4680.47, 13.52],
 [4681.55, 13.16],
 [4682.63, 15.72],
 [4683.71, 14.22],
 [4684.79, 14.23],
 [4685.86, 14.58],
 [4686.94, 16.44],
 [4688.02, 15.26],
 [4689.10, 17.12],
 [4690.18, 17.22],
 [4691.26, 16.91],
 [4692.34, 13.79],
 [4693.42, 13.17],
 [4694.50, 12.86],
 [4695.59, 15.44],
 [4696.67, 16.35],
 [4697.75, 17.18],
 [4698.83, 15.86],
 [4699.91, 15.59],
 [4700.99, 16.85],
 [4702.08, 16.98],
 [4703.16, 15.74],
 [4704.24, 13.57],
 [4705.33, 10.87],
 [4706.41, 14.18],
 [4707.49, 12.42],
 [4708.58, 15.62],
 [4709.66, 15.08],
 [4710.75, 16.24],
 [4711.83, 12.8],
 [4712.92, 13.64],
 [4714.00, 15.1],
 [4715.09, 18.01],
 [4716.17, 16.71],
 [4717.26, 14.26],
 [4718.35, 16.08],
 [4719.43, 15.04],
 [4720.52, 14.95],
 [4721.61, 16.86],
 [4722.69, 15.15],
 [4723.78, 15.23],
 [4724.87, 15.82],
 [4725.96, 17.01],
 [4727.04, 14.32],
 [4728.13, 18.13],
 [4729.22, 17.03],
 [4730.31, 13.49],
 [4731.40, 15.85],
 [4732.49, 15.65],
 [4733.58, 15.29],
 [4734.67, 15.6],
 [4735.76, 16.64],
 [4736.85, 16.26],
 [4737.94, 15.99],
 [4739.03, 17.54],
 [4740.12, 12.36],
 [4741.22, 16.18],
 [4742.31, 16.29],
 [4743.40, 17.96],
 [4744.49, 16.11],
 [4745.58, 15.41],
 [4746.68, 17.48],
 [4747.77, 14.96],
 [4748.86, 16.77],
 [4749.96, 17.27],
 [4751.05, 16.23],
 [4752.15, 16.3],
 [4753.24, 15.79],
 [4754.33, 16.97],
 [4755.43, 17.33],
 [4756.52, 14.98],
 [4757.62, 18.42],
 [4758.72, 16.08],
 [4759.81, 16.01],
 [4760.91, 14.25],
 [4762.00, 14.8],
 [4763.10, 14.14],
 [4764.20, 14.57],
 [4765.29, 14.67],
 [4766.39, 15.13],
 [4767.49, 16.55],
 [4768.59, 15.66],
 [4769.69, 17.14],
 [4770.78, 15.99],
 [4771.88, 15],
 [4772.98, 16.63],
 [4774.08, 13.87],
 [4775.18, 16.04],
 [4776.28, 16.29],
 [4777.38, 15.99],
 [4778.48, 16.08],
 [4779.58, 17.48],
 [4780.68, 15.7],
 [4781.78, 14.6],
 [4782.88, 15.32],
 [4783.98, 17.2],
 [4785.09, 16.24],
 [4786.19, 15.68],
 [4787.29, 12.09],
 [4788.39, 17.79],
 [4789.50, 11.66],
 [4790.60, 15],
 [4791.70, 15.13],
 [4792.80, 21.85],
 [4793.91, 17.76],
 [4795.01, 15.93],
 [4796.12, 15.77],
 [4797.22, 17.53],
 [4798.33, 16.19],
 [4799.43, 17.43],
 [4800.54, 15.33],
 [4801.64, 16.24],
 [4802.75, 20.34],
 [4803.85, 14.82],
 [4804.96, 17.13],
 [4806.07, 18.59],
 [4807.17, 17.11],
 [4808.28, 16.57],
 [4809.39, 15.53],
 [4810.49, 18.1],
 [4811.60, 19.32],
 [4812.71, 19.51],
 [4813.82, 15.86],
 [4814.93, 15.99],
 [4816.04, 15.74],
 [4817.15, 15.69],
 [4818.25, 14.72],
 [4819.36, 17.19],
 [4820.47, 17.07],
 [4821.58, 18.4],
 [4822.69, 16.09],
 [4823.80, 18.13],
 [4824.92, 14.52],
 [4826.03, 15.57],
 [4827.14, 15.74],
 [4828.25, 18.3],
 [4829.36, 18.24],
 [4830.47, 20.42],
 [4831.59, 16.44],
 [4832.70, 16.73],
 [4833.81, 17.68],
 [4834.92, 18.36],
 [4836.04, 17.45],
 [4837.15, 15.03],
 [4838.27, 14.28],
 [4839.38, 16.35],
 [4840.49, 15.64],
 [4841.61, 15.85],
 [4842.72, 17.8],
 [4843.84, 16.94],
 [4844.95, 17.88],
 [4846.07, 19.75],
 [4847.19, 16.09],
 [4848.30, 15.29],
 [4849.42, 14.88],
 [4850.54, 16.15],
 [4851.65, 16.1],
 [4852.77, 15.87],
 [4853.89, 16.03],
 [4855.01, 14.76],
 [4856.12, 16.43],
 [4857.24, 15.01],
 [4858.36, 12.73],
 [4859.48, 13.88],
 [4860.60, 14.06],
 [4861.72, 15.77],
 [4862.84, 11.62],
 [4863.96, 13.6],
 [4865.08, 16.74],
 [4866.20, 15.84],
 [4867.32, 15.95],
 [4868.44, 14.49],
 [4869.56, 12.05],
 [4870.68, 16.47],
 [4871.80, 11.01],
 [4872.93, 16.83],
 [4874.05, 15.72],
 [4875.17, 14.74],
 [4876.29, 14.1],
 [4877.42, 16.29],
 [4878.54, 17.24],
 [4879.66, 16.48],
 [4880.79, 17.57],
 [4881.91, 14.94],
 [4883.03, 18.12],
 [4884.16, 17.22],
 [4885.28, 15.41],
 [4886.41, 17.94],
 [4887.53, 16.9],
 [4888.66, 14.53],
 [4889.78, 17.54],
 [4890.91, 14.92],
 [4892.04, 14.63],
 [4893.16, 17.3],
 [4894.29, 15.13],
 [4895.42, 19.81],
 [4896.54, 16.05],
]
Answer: 6.1 AA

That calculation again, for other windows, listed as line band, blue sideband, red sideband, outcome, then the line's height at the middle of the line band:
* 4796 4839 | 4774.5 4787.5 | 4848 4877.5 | -4.26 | 15.4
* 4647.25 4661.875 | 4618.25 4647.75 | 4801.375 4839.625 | 0.85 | 15.9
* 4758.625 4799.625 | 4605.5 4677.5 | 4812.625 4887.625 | 0.10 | 15.8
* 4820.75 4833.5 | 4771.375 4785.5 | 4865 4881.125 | -1.26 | 15.6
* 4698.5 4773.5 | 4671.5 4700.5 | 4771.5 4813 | 0.57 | 15.8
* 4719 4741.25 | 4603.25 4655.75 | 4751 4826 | 0.38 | 16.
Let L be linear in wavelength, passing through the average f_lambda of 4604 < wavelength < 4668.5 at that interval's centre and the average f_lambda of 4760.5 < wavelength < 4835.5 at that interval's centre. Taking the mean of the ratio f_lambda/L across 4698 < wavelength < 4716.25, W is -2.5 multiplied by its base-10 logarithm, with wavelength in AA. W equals 0.06 mag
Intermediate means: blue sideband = 15.4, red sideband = 16.4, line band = 15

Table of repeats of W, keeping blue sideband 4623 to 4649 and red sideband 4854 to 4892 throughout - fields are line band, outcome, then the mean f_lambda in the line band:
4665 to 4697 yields 0.049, 14.9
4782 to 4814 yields -0.081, 16.6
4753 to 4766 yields -0.011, 15.7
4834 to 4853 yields -0.074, 16.5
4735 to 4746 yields -0.038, 16.1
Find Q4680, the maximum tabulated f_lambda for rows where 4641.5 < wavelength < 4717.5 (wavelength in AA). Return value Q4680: 18.16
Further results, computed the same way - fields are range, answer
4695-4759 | 18.42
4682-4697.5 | 17.22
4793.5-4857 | 20.42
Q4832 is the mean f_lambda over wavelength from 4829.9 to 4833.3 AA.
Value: 17.9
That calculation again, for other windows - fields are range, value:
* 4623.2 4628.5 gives 17.2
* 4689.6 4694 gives 15.3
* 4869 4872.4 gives 13.2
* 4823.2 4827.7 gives 16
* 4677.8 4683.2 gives 14.8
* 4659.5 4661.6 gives 14.9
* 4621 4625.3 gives 17.8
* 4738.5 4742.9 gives 15.6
